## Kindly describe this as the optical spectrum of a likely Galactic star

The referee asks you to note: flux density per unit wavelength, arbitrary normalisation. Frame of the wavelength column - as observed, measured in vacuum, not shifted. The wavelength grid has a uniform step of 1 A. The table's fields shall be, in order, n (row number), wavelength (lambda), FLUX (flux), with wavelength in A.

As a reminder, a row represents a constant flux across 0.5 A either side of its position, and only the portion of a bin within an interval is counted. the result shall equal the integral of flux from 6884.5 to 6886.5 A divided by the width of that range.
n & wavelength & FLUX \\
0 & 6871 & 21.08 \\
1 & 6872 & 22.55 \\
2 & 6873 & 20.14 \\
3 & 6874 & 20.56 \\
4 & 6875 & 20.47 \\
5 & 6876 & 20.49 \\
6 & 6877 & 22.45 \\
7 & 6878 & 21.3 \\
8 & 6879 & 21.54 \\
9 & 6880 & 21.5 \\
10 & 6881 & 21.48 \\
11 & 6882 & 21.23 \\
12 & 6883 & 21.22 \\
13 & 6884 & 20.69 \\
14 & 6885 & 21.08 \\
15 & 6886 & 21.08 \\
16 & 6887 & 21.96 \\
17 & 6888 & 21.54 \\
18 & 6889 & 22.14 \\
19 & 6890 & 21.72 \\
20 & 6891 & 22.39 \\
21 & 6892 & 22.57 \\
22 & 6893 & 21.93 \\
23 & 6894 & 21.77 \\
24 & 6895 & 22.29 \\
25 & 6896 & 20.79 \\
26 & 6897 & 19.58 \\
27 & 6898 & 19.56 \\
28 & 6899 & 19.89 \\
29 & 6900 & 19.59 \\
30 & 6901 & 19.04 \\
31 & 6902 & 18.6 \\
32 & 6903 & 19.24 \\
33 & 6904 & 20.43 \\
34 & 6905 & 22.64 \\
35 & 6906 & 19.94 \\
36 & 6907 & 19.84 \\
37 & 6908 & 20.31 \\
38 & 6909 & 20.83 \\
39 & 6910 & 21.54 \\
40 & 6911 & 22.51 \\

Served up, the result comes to 21.1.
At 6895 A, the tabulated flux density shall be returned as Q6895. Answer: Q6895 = 22.29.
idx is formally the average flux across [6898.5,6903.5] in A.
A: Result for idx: 19.3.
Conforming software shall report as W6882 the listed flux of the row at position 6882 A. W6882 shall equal 21.23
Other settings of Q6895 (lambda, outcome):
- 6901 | 19.04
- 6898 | 19.56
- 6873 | 20.14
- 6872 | 22.55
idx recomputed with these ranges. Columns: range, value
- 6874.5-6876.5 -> 20.5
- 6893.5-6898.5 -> 20.8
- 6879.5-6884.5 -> 21.2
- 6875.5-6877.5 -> 21.5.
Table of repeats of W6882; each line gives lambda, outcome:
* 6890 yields 21.72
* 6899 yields 19.89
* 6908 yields 20.31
